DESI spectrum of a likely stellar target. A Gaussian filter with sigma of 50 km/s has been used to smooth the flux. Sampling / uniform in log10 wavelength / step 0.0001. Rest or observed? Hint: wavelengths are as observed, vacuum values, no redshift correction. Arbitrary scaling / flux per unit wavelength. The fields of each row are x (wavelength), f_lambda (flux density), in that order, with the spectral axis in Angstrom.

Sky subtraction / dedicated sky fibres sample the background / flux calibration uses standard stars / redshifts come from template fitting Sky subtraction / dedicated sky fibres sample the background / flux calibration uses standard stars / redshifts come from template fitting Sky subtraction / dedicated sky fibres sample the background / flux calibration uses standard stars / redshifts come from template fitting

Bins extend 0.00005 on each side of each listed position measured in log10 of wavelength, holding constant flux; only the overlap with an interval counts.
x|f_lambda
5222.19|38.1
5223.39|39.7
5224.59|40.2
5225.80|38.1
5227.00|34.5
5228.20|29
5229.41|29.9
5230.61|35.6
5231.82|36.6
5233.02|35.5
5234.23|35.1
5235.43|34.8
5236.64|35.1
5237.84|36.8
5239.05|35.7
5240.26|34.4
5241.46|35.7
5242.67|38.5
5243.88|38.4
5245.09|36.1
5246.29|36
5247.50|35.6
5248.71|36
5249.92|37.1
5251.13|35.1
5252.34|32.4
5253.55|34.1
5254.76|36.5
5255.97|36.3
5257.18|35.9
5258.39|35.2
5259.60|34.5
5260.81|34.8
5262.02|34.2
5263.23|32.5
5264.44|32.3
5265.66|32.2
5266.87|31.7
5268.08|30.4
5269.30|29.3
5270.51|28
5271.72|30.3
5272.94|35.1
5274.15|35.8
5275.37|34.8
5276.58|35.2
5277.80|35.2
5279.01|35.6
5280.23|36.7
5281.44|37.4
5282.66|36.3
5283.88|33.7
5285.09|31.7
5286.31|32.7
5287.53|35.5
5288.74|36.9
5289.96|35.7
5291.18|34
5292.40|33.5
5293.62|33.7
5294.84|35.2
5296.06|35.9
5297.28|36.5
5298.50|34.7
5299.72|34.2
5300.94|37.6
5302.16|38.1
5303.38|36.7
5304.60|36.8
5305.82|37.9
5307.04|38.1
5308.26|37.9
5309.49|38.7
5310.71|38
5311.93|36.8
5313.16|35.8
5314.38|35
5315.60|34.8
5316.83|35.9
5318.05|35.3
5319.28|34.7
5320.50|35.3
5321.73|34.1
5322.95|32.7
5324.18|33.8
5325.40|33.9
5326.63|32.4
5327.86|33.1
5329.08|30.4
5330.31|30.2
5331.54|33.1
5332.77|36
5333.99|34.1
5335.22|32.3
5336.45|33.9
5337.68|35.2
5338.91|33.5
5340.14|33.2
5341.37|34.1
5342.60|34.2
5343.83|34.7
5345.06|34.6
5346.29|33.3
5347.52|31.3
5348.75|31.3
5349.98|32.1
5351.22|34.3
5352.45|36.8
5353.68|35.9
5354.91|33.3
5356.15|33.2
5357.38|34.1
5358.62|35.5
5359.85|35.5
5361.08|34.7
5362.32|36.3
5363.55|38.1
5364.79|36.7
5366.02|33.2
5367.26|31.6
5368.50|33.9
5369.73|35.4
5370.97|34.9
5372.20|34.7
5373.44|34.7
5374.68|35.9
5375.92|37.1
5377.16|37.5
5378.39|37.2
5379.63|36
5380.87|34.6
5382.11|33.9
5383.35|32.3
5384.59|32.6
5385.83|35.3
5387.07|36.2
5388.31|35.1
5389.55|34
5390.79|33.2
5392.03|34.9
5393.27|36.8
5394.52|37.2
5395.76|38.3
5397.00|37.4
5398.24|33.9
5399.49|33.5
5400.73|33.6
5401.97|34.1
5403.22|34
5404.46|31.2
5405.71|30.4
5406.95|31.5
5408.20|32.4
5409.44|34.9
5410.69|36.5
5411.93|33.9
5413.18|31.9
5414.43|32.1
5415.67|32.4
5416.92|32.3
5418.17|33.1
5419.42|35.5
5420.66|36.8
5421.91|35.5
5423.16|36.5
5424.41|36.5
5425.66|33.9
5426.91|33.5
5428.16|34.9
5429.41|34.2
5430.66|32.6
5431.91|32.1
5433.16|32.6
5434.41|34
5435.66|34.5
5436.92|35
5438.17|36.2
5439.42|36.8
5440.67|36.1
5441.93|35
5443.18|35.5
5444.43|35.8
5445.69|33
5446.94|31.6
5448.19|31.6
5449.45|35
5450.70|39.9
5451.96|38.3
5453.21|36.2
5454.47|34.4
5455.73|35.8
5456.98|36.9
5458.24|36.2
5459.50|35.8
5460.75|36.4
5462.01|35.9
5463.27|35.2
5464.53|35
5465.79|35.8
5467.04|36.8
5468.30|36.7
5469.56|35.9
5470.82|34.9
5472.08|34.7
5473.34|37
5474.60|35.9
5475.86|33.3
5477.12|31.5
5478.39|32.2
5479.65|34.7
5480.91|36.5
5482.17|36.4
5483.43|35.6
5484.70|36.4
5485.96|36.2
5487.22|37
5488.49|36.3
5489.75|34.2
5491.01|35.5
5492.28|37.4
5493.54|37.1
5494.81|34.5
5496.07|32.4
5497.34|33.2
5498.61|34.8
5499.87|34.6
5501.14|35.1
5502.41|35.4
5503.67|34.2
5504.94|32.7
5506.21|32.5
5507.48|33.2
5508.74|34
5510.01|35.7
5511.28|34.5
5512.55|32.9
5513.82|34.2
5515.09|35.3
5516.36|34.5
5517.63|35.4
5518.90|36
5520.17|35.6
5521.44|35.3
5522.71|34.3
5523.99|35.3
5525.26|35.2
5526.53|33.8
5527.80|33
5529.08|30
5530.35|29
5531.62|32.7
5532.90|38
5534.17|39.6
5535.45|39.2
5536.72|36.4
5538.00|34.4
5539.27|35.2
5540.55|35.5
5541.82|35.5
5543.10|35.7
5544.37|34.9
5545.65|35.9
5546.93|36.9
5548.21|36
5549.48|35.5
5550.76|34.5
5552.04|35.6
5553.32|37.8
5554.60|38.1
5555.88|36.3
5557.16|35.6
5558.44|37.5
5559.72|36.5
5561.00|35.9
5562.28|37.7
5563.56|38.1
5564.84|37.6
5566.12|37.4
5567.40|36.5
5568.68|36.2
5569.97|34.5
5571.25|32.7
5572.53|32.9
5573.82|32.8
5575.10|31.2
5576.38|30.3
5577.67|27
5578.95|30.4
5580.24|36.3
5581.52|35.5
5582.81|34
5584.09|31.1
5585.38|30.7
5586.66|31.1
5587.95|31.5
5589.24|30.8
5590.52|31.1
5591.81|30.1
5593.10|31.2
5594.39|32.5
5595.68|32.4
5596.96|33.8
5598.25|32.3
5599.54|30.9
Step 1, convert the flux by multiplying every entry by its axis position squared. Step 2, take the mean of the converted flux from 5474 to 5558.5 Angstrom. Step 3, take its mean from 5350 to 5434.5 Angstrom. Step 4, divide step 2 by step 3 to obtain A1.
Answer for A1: 1.1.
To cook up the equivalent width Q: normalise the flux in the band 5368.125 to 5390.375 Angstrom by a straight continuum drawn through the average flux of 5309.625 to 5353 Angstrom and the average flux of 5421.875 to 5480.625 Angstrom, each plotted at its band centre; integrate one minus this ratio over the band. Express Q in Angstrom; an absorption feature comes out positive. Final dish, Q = -0.4 Angstrom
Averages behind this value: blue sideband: 34.1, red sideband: 35.1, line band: 35.1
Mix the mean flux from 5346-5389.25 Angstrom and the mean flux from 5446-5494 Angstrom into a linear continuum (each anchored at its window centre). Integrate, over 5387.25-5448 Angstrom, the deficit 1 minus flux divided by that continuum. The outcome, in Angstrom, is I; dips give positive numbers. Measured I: 1.4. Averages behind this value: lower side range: 34.7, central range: 34.3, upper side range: 35.6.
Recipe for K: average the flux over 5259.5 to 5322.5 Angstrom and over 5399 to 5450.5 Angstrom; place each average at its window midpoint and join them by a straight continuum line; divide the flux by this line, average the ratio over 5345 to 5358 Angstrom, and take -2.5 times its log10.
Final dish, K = 0.03 mag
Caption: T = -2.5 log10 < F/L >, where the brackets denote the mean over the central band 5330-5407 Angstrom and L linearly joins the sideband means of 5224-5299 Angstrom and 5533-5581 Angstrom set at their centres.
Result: 0.02 mag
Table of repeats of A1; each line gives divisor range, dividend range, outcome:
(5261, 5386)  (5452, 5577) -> 1.09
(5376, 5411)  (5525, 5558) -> 1.08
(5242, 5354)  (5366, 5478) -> 1.05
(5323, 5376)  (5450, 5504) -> 1.09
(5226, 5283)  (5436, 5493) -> 1.11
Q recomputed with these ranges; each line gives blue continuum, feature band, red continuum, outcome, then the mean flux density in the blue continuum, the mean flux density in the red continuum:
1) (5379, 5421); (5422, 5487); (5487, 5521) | -1.4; 34.2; 34.7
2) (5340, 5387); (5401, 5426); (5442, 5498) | 0.9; 34.6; 35.4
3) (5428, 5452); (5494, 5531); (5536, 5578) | 1.1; 34.6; 35.4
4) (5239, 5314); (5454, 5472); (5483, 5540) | -0.5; 35.1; 34.8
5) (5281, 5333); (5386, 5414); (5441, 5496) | 0.8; 35.1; 35.5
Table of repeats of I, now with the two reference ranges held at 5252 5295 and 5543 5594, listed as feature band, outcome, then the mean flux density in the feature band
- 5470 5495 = -0.87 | 35.4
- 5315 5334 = 0.19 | 33.7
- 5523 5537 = -0.19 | 34.7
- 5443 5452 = -0.18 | 34.9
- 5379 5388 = -0.09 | 34.4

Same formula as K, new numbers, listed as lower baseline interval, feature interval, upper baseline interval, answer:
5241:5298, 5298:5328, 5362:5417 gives -0.036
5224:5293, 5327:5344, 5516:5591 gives 0.041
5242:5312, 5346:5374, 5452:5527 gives 0.022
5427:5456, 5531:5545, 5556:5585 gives -0.049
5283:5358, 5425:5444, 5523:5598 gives 0.000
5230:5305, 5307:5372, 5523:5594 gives 0.010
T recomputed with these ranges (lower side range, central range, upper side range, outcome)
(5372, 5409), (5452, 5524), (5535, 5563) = 0.01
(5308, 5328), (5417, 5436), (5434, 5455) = 0.03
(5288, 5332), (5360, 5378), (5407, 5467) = -0.01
